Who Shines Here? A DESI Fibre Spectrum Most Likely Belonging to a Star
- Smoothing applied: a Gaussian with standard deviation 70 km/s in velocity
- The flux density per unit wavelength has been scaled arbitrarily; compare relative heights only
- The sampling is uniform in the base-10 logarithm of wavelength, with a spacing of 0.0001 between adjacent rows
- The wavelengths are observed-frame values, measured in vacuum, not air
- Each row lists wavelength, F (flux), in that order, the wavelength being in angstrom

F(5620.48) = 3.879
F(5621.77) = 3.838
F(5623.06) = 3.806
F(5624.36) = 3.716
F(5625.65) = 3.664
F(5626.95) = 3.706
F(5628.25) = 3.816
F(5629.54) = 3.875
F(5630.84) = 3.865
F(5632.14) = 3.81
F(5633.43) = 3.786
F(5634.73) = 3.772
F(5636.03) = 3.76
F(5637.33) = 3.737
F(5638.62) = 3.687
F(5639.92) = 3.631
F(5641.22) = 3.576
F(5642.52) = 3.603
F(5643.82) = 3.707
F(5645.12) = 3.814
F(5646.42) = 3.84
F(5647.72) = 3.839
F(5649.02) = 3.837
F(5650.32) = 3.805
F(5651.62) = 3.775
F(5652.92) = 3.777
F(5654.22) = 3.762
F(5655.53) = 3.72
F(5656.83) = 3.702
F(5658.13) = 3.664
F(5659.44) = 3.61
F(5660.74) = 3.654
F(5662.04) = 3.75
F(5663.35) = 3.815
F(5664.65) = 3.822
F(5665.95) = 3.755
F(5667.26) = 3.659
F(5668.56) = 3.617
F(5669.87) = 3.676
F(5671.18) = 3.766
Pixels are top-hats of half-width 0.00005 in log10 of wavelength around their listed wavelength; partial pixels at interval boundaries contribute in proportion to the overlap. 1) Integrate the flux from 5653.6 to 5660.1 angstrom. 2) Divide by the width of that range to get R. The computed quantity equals 3.69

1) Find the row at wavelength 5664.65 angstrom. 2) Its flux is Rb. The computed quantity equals 3.822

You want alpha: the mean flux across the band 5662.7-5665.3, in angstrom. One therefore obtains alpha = 3.83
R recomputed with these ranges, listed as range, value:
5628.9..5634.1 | 3.83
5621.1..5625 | 3.79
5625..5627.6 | 3.68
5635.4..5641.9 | 3.68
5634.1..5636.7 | 3.76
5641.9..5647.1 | 3.74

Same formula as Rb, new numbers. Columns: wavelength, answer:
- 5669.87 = 3.676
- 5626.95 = 3.706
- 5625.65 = 3.664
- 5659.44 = 3.61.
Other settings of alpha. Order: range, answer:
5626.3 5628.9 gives 3.76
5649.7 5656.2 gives 3.77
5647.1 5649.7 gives 3.84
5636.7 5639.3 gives 3.72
